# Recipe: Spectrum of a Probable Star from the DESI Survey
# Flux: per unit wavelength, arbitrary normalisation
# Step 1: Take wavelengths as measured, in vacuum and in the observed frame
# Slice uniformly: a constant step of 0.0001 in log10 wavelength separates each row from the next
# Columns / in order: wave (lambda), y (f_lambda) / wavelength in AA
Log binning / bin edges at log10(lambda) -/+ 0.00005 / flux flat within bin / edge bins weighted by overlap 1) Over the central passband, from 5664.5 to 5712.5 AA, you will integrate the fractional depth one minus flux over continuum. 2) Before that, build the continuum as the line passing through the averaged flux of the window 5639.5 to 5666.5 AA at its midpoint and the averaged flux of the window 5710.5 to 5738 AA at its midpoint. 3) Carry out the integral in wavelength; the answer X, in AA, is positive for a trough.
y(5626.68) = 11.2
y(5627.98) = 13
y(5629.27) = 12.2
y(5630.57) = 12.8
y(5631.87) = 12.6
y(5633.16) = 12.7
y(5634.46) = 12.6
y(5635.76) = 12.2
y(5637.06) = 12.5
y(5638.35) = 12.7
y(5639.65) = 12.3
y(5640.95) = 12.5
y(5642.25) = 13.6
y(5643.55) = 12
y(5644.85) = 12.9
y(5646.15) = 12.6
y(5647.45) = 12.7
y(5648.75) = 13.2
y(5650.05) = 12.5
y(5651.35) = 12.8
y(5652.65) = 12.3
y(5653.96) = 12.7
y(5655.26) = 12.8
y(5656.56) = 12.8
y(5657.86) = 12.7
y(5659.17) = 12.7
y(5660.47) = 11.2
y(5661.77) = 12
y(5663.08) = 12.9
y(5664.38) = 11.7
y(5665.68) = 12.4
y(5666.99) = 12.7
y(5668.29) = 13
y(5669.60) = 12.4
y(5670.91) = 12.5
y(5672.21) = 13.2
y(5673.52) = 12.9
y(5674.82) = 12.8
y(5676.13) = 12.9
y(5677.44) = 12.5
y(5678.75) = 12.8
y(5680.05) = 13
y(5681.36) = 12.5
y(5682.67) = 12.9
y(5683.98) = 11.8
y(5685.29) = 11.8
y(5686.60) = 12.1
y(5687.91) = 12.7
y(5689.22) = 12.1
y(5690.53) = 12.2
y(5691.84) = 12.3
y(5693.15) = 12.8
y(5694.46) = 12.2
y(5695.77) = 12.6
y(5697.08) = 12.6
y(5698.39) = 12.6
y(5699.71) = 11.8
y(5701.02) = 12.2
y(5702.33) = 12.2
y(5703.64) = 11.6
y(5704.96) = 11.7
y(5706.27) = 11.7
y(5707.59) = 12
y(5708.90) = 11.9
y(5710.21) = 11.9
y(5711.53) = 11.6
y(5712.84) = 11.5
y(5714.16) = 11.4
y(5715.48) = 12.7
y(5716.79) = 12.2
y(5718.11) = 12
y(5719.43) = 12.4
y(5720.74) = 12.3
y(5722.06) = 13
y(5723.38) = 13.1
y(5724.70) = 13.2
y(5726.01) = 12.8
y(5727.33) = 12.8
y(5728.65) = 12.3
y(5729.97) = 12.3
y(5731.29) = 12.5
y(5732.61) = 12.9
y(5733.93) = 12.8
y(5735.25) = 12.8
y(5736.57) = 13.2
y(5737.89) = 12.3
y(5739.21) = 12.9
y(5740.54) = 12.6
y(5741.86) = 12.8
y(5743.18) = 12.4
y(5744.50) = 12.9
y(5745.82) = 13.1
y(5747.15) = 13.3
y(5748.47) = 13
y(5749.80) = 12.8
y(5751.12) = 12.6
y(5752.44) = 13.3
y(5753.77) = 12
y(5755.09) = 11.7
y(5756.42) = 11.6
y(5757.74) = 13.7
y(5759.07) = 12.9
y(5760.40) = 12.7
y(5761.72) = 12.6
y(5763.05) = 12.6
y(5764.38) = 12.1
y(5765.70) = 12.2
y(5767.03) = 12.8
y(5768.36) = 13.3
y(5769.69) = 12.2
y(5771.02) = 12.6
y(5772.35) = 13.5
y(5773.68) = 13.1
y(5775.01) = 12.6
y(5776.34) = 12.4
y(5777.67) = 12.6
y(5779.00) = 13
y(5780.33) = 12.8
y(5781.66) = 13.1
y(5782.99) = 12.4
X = 0.6 AA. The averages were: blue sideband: 12.5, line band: 12.3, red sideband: 12.5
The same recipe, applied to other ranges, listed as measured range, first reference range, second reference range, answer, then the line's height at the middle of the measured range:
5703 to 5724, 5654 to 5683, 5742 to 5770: 1.0 AA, 12.6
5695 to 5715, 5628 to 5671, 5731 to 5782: 1.1 AA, 12.6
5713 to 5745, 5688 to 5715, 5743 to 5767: -0.6 AA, 12.4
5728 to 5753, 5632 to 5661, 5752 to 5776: -0.3 AA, 12.6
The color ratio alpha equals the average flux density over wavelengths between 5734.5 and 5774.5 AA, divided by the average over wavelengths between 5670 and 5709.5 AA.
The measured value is 1.03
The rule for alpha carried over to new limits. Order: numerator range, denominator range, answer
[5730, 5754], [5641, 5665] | 1.02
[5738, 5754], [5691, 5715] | 1.06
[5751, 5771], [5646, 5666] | 1.00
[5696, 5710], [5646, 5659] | 0.95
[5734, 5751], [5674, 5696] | 1.03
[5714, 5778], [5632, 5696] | 1.01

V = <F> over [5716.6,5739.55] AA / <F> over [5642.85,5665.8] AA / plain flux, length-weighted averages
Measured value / 1.01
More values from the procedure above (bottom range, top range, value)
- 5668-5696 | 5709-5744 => 1.00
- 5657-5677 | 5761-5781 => 1.01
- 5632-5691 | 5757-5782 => 1.02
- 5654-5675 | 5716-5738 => 1.01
